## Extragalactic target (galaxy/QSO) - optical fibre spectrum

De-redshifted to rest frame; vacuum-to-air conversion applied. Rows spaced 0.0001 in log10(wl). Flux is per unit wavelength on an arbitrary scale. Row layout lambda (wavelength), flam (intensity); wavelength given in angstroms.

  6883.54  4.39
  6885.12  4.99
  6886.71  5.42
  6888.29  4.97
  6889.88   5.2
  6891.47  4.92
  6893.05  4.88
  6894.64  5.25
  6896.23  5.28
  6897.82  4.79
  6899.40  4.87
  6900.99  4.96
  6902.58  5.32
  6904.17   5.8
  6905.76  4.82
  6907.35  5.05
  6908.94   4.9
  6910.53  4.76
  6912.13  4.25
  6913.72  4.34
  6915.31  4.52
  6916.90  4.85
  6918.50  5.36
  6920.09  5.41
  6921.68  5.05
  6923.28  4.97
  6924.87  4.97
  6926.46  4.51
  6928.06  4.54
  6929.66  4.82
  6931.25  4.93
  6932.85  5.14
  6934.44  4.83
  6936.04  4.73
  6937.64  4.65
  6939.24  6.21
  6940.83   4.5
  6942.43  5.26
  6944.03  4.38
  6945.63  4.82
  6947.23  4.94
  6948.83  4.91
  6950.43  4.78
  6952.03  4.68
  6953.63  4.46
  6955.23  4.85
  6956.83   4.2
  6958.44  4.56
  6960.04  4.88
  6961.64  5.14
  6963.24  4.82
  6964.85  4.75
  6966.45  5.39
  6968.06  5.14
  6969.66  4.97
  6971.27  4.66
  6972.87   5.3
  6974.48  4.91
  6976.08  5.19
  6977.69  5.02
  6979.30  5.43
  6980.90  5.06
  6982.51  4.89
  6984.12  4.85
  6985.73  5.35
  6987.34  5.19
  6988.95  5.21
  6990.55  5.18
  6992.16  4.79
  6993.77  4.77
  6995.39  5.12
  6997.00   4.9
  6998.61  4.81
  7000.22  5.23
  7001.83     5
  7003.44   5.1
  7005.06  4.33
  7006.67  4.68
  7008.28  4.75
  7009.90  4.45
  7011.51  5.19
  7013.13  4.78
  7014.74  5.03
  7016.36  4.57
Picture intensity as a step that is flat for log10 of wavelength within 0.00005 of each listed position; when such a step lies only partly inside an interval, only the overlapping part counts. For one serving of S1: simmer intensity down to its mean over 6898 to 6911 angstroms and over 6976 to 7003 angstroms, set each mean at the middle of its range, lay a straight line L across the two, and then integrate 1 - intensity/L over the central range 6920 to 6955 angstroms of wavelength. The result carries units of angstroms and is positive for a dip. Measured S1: 1.26 angstroms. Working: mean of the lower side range 5.06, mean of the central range 4.88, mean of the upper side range 5.06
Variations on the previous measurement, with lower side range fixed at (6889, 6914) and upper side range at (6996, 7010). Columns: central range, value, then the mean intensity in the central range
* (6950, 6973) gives 0.29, 4.83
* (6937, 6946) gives -0.12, 4.98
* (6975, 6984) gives -0.42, 5.09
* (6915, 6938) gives 0.19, 4.9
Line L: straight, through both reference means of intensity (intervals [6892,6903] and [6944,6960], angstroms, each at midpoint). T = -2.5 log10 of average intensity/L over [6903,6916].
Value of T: 0.03 mag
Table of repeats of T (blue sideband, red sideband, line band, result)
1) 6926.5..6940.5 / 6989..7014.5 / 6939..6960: 0.03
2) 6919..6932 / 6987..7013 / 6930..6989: -0.01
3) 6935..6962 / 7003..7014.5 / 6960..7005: -0.05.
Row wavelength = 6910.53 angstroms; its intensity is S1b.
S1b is 4.76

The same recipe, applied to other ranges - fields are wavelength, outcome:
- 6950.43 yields 4.78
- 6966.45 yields 5.39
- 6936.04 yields 4.73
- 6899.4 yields 4.87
